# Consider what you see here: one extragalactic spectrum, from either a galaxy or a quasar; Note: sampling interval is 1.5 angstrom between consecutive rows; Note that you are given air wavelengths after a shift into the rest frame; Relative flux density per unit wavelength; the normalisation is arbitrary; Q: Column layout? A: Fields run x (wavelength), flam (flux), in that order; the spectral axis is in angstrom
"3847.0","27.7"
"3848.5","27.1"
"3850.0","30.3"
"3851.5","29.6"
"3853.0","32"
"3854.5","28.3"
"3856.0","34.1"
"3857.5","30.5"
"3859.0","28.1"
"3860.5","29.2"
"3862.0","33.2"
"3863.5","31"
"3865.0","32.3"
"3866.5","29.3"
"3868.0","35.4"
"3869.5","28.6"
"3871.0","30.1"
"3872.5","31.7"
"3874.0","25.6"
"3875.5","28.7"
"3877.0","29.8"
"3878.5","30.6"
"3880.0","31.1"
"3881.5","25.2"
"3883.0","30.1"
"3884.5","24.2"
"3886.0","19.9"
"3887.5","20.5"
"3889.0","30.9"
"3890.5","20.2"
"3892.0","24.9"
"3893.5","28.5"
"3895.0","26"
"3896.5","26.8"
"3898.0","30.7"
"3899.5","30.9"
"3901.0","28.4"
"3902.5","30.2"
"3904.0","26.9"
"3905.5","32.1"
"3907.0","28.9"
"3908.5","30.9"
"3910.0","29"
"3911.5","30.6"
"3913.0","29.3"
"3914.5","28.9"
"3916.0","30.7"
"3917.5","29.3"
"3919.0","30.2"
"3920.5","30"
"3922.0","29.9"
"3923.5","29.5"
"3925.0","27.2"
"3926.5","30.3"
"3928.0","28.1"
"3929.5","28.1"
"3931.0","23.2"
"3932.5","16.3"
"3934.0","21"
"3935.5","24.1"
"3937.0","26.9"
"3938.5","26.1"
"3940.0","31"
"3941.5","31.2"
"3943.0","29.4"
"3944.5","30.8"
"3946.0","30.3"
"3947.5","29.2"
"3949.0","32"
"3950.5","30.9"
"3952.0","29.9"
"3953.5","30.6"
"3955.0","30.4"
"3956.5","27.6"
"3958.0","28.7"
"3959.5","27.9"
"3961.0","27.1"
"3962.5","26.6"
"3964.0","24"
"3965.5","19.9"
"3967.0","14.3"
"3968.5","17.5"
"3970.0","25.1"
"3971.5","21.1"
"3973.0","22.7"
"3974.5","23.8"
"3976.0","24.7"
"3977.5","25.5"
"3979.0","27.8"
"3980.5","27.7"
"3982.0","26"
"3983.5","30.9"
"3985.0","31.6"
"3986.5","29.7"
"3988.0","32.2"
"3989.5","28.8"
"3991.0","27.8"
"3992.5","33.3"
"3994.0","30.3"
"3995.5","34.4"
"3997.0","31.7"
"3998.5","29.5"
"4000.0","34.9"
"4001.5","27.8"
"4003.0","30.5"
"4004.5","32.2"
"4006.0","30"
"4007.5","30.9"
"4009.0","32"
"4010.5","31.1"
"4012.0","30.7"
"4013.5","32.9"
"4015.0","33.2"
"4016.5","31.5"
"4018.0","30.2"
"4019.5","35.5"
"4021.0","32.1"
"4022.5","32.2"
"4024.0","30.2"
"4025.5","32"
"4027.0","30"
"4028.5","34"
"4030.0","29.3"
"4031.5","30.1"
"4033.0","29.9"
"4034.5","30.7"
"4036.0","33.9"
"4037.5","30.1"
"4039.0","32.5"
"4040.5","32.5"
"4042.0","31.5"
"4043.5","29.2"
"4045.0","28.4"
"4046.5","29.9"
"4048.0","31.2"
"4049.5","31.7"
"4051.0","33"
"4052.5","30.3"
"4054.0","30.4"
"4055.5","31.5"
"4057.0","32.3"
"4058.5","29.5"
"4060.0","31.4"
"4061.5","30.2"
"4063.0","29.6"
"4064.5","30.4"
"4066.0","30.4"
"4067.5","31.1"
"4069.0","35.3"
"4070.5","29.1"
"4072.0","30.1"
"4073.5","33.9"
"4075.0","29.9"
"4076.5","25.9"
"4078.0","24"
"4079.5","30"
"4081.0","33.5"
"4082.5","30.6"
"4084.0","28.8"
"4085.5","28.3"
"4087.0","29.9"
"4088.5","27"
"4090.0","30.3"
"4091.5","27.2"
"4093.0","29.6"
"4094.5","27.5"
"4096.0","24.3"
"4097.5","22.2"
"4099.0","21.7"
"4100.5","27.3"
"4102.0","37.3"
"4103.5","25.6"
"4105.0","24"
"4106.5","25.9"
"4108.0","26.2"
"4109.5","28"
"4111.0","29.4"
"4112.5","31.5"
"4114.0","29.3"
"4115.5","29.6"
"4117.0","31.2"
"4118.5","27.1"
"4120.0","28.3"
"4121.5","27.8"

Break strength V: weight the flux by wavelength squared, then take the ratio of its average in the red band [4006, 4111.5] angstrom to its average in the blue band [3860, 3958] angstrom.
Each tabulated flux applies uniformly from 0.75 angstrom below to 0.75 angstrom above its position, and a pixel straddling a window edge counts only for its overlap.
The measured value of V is 1.1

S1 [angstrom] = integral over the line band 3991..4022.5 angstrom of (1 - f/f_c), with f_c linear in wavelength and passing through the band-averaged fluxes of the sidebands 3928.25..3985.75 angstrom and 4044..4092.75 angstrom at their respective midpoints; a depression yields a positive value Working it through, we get -4.0 angstrom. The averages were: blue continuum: 26.4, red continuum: 30.1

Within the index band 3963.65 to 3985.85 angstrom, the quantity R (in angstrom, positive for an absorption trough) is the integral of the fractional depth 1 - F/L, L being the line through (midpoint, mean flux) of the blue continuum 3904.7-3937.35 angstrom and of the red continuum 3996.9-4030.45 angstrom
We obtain 4.3 angstrom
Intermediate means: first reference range 27.9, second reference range 31.5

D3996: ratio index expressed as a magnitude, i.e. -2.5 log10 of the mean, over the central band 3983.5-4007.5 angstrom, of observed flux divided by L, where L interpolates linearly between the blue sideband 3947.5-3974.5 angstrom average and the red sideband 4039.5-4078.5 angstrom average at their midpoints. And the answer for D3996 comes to -0.133 mag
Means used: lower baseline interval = 25.7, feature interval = 31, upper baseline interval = 30.5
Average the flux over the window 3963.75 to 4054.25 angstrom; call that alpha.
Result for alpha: 29.5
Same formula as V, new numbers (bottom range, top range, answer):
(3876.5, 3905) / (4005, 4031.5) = 1.24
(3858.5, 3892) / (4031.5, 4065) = 1.19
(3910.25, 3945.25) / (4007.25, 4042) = 1.19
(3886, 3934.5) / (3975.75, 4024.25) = 1.16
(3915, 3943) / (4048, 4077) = 1.20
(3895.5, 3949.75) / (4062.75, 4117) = 1.10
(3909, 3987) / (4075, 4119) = 1.11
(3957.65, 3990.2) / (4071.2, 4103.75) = 1.18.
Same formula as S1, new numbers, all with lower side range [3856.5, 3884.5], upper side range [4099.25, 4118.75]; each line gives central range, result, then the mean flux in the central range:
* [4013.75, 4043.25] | -2.7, 31.6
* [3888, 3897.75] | 1.1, 26.3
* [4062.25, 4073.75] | -0.9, 31.1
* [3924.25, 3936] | 1.9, 24.8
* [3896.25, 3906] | 0.1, 29.5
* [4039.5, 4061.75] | -1.6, 30.9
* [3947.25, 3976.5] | 3.7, 25.6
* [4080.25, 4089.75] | -0.4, 29.7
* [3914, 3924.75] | 0.0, 29.7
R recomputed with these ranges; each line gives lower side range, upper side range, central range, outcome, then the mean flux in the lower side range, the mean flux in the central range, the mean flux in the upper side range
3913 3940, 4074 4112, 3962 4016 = -1.38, 27.2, 28.2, 27.8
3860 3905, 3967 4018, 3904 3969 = 2.09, 28.4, 27.7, 28.9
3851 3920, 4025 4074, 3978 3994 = 0.37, 29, 29.6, 31.1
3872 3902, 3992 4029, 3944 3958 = -0.27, 27.2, 30.1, 31.7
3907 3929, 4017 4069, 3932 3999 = 6.27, 29.5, 27.3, 31.2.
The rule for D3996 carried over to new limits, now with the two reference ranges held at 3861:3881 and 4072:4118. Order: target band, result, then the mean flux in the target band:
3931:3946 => 0.13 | 26.4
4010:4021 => -0.11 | 32.2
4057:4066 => -0.06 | 30.4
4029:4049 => -0.07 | 30.8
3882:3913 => 0.10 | 27.6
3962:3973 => 0.36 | 21.2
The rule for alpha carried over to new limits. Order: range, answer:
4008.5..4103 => 30.3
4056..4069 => 30.9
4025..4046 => 31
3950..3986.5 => 26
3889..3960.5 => 28.4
